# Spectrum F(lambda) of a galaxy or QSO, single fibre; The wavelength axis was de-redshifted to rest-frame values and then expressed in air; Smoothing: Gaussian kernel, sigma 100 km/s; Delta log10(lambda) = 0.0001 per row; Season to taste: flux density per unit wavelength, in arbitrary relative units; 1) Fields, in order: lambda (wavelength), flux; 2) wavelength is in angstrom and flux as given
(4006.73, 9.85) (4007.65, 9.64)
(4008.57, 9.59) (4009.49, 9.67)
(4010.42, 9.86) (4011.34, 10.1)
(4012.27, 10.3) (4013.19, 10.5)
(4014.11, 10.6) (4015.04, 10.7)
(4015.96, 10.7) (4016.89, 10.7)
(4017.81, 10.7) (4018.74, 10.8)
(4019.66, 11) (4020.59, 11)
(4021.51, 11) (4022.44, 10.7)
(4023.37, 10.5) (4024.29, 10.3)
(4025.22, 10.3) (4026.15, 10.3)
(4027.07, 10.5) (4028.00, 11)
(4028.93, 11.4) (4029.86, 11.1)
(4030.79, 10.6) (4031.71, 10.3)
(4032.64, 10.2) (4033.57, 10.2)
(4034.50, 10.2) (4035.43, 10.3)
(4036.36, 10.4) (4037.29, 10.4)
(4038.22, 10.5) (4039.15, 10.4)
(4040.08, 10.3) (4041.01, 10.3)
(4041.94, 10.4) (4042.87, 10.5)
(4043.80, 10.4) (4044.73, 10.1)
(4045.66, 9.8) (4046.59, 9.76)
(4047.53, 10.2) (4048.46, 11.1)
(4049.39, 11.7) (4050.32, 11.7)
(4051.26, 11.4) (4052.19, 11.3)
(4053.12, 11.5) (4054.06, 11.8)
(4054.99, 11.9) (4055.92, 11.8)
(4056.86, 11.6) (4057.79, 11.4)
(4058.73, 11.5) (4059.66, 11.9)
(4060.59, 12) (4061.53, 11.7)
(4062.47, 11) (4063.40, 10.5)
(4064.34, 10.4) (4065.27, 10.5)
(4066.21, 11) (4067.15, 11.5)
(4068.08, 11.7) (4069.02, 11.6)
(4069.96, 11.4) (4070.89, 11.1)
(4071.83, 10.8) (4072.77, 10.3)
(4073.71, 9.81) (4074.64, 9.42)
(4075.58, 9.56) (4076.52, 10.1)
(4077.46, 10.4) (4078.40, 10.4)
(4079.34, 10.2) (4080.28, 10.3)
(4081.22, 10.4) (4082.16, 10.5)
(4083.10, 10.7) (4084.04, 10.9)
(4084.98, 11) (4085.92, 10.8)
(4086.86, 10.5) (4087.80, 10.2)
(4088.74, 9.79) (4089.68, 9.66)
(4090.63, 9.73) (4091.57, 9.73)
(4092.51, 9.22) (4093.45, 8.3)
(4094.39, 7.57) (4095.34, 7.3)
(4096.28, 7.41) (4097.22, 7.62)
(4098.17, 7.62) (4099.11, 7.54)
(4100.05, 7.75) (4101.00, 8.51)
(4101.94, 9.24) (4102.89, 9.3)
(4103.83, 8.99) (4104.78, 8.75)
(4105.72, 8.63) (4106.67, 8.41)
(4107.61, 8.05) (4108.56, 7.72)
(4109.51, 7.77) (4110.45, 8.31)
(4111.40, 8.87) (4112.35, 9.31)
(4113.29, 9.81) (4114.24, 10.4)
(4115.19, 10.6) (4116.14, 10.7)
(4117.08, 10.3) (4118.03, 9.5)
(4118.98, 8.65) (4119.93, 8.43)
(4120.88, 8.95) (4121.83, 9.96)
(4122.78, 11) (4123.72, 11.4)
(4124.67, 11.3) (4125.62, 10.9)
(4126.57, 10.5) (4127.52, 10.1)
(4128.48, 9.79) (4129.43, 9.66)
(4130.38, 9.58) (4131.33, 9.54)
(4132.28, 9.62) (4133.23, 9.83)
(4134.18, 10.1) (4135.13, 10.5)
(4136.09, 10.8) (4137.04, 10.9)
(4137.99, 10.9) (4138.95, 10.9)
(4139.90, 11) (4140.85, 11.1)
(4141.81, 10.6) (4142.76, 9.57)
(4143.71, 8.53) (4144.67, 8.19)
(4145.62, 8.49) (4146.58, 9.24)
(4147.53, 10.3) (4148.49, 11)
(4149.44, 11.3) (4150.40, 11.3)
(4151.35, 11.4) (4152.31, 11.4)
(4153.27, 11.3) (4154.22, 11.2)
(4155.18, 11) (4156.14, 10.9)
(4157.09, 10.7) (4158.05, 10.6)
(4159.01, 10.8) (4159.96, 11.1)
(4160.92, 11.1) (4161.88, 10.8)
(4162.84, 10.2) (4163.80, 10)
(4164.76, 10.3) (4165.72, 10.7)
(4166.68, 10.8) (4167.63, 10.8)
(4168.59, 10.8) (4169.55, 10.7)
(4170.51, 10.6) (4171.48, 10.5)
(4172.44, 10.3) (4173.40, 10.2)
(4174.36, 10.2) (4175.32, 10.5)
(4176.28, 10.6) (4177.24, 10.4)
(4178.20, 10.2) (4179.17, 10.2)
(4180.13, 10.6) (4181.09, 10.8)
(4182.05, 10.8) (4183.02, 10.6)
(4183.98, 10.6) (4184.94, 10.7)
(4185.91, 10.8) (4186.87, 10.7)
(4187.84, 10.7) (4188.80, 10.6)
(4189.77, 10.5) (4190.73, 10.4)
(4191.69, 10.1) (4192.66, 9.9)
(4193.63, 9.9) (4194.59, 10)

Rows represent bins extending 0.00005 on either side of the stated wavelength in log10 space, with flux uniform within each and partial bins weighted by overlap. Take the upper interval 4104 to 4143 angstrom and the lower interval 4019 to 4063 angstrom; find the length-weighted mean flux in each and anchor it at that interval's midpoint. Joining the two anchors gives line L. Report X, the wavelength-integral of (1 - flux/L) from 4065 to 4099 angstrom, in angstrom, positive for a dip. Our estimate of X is 1.3 angstrom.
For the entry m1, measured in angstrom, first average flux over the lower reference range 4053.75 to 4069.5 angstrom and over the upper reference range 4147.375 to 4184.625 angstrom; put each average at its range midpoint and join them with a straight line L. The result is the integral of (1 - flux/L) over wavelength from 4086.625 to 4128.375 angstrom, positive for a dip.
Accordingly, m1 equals 7.2 angstrom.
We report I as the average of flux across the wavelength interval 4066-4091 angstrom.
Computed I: 10.5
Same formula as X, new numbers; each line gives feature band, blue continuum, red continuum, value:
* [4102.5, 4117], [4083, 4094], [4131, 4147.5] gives 1.4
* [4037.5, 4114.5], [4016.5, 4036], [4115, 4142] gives 2.8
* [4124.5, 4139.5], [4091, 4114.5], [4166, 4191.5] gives -1.6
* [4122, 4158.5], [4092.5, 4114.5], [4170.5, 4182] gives -3.9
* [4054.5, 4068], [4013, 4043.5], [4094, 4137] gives -1.7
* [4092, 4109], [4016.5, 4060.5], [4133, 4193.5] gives 3.9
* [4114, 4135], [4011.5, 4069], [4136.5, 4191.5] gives 1.2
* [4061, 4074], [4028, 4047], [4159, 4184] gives -0.7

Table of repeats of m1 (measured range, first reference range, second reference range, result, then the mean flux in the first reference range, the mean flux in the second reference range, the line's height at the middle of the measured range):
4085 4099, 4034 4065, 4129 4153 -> 2.1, 10.9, 10.2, 10.6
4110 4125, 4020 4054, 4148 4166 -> 1.4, 10.6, 10.9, 10.8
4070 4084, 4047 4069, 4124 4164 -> 1.0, 11.4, 10.4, 11.1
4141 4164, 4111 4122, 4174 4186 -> -0.8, 9.62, 10.5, 10.1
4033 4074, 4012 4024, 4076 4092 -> -1.6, 10.7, 10.3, 10.5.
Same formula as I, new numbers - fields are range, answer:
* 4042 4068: 11.1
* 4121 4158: 10.4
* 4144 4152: 10.1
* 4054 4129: 9.94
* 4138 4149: 9.95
